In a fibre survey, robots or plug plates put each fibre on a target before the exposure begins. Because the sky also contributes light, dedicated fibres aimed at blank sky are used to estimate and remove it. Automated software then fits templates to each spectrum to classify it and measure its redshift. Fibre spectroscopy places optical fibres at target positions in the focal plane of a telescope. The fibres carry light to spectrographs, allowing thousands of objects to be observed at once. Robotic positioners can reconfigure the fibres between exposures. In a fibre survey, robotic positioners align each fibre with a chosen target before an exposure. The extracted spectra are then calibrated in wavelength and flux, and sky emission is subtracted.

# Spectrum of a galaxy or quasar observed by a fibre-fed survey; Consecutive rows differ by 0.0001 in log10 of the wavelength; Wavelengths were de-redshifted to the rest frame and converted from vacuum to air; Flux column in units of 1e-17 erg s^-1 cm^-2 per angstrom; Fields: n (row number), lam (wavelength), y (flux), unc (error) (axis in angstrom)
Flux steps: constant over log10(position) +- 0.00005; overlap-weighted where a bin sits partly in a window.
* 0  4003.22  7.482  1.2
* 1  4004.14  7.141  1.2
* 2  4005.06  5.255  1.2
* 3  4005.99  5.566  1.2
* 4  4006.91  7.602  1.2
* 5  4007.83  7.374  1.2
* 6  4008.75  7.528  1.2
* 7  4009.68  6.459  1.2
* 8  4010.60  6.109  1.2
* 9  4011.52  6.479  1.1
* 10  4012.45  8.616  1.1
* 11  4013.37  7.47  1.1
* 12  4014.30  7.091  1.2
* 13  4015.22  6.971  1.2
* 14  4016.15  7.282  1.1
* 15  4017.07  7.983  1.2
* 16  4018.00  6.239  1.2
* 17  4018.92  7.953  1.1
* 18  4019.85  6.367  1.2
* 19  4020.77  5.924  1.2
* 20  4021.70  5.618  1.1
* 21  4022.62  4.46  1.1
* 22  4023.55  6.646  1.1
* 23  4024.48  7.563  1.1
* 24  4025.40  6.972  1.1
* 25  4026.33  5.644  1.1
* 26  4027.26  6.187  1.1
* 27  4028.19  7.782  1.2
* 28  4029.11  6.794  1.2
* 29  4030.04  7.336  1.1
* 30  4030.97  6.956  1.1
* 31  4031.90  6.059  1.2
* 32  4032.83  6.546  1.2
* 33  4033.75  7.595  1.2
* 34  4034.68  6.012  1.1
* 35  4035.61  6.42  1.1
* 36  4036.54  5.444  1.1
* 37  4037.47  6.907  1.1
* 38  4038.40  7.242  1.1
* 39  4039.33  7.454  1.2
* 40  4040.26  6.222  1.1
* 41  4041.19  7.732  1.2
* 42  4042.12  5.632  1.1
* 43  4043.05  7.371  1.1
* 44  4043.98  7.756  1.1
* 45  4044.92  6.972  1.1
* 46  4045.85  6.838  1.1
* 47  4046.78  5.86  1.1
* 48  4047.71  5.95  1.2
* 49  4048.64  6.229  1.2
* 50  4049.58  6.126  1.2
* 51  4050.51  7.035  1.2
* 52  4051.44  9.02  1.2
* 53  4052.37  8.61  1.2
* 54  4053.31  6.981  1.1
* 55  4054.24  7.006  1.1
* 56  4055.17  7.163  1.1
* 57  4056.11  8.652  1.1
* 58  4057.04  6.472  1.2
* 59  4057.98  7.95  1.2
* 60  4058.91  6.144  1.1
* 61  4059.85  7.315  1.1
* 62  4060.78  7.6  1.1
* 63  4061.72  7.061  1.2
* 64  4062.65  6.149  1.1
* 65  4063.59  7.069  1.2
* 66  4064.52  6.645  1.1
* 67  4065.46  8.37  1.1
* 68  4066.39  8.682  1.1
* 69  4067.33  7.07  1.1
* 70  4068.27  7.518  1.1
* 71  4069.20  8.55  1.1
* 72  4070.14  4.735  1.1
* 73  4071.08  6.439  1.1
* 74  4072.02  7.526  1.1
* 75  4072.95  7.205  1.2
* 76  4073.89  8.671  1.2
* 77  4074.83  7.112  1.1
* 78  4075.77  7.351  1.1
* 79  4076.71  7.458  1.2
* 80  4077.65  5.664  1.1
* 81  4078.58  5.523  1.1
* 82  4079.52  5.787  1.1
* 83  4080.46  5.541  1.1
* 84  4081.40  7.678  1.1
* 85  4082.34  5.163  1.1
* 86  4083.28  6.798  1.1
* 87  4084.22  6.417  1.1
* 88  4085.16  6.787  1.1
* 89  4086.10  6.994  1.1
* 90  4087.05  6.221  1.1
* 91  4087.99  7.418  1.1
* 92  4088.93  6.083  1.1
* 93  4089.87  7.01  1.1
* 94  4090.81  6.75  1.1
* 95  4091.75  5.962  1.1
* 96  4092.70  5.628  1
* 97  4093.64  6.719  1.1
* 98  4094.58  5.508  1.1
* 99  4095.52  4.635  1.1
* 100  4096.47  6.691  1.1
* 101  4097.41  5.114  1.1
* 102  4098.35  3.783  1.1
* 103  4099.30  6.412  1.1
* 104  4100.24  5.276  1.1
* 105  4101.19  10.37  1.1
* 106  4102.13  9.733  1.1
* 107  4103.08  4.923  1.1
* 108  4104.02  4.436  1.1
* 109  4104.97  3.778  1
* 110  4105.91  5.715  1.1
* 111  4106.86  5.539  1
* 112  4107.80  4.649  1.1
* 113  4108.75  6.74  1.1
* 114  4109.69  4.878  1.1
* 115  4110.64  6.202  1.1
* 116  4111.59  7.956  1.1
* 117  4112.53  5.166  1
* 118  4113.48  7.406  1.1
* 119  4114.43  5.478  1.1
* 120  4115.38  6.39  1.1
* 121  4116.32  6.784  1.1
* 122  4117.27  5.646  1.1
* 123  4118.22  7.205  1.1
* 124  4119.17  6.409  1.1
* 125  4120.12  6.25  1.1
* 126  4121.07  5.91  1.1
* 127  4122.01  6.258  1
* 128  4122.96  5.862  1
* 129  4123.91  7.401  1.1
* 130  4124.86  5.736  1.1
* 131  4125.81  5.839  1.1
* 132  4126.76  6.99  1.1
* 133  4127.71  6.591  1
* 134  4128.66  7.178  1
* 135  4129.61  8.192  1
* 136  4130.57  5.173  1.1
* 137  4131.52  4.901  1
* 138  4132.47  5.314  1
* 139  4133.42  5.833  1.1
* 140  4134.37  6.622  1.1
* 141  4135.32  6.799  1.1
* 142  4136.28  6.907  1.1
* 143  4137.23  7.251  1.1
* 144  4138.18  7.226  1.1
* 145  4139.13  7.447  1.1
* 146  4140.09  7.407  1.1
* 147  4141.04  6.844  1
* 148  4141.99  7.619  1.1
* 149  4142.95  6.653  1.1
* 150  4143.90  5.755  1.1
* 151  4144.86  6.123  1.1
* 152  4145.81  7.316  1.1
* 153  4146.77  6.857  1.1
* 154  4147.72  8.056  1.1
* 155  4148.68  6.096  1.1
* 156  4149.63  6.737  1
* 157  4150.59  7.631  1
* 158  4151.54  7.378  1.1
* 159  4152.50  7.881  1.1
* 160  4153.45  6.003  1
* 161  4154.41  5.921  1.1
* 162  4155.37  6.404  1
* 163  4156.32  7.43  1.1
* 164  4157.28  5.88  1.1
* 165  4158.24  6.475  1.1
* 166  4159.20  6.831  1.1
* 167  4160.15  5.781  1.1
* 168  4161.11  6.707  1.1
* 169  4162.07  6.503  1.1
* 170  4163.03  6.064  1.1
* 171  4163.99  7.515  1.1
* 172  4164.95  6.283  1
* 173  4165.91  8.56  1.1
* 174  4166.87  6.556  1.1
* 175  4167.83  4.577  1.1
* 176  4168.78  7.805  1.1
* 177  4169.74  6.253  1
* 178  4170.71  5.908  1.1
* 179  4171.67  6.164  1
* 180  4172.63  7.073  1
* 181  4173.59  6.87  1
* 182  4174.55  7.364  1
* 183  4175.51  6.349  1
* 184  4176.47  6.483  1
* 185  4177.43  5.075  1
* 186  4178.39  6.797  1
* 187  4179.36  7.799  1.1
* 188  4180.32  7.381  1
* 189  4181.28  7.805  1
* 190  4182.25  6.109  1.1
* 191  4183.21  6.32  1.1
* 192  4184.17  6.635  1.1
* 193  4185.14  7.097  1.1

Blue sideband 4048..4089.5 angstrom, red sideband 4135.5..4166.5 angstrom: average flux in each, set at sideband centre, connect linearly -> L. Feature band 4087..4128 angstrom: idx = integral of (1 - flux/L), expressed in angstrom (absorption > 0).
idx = 4.51 angstrom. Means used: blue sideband 6.99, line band 6.17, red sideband 6.86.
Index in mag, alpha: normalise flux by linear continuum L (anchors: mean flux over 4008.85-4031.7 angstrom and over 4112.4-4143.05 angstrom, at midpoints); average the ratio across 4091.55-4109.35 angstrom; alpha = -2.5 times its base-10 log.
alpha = 0.13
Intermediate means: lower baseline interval 6.79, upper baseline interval 6.52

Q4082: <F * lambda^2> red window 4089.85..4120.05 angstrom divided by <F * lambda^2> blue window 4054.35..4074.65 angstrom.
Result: 0.9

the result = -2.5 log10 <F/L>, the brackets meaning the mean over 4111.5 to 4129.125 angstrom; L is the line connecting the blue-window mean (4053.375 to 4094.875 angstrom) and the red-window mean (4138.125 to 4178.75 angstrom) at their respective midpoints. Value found 0.060 mag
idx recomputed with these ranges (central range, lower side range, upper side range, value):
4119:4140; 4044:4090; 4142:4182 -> 0.99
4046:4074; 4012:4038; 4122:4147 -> -1.98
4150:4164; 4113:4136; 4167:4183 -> -0.33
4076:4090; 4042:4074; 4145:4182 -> 1.22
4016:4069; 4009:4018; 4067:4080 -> 0.60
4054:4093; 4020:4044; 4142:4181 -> -1.52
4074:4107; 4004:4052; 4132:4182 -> 2.40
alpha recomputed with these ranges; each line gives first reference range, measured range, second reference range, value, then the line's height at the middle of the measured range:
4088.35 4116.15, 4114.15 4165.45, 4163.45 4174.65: -0.03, 6.42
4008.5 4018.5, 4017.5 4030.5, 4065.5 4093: 0.08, 7.05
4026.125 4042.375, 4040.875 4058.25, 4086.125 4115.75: -0.09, 6.56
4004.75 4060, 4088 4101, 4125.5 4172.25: 0.13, 6.75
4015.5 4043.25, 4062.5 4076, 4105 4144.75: -0.12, 6.54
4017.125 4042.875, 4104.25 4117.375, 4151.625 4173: 0.13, 6.59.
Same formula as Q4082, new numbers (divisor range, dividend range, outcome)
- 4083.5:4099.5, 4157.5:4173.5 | 1.11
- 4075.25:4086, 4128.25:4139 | 1.04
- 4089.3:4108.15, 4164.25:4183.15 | 1.17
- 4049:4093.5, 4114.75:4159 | 0.98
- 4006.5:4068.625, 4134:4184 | 1.03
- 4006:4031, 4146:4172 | 1.05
